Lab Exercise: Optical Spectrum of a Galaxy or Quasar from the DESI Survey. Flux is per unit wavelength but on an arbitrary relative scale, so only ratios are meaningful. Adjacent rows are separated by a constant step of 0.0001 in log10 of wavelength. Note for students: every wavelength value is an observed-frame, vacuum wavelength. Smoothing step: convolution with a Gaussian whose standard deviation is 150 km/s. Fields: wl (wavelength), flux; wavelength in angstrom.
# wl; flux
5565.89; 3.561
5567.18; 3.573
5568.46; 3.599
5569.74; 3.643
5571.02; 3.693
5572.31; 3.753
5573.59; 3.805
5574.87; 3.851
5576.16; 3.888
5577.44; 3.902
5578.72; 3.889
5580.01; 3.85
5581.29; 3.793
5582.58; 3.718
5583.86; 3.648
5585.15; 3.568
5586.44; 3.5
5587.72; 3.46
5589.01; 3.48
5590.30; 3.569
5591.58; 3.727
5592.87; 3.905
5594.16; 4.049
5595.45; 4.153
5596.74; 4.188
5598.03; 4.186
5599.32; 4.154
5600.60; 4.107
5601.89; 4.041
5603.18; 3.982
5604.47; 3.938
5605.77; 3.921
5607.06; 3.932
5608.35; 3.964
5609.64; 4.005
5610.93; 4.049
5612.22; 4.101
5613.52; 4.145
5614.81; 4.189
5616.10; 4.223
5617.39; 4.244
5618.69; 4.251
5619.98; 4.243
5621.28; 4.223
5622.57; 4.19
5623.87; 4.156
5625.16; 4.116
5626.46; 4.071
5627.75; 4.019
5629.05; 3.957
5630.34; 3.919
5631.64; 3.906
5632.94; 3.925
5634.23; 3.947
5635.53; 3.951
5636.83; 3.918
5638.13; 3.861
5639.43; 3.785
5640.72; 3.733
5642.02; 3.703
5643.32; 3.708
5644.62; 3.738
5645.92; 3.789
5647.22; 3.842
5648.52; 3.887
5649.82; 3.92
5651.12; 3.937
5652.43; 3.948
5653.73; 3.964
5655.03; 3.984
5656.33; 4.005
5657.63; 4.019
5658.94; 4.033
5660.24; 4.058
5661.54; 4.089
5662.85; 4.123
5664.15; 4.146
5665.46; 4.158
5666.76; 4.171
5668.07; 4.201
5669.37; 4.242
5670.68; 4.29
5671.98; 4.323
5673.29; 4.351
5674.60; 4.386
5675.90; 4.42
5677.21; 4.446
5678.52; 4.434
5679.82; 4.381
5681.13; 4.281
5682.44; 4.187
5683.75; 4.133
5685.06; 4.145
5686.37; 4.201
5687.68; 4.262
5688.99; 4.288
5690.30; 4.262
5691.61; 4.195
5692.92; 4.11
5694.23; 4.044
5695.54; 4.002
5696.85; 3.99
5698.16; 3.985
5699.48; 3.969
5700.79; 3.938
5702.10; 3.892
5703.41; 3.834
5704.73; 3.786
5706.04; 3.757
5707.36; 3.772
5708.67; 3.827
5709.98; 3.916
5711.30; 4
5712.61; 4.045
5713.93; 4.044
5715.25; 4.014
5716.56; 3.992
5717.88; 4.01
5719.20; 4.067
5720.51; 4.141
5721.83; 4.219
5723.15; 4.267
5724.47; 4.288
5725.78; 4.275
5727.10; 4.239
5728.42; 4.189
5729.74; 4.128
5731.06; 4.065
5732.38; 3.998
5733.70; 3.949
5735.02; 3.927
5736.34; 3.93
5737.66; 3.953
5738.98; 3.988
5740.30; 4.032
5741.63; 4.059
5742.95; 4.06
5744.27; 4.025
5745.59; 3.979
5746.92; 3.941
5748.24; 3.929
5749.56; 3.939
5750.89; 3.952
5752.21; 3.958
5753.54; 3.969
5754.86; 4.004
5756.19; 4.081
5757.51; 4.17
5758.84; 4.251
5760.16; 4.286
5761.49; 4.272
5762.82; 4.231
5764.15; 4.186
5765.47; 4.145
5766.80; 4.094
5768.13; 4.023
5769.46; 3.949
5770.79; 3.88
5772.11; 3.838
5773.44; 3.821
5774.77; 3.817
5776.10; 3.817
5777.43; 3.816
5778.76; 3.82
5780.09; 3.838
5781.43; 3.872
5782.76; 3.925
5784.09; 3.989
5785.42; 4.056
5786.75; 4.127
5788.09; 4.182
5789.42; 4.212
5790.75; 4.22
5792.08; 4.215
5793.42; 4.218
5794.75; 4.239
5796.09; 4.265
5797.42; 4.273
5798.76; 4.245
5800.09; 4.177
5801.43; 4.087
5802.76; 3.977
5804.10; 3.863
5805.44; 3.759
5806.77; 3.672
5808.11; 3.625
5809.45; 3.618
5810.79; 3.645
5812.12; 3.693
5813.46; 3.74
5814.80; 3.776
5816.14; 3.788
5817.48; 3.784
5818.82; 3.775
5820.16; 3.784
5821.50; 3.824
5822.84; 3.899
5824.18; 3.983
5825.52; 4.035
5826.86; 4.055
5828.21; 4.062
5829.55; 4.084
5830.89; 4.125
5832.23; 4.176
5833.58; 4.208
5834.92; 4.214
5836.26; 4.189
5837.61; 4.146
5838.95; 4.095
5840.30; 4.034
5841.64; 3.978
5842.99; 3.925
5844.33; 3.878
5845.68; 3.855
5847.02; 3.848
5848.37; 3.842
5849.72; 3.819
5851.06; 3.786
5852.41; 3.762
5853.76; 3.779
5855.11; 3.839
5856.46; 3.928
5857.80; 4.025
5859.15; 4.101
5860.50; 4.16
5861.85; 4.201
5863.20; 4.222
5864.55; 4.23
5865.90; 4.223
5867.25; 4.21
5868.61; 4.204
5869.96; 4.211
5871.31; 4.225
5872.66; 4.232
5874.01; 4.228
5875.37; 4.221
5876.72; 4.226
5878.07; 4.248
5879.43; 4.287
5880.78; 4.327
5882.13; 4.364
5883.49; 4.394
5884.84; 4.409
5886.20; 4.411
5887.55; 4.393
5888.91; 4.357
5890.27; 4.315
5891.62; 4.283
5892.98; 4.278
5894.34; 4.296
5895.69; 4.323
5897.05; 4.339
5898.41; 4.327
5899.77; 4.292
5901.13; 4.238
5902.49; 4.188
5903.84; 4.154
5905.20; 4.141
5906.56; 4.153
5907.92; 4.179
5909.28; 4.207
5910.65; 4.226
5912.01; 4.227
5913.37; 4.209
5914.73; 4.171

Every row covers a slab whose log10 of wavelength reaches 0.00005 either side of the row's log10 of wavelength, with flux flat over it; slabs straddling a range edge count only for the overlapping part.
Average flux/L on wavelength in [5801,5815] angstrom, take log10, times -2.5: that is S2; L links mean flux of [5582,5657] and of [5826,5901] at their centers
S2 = 0.09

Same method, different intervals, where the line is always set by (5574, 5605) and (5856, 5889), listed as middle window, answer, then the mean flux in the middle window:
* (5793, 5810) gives 0.04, 4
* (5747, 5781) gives 0.02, 4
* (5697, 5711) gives 0.04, 3.87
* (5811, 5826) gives 0.10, 3.82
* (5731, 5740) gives 0.02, 3.97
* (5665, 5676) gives -0.08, 4.28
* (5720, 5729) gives -0.05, 4.23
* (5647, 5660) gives 0.00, 3.96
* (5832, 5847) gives 0.04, 4.05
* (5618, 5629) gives -0.07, 4.15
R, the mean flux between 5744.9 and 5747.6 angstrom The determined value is 3.96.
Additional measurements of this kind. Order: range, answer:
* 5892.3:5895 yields 4.28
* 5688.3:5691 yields 4.27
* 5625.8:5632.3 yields 3.97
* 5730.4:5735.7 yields 3.99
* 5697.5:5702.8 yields 3.95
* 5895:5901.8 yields 4.3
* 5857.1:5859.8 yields 4.07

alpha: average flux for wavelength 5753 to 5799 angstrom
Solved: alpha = 4.07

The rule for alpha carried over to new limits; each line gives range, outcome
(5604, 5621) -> 4.1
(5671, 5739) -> 4.1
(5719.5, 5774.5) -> 4.06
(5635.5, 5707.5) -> 4.06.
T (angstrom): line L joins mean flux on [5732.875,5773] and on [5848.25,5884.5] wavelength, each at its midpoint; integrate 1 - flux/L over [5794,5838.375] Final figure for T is 1.3 angstrom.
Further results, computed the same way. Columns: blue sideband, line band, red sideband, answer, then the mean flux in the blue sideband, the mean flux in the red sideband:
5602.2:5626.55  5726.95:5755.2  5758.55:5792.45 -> 0.3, 4.1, 4.03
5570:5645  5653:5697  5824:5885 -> -2.4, 3.93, 4.1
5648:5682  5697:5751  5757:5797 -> 1.3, 4.16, 4.06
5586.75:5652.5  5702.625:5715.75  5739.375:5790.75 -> 0.3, 3.97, 4.02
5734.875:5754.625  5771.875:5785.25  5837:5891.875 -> 0.5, 3.98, 4.13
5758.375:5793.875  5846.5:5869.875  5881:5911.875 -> 1.1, 4.04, 4.28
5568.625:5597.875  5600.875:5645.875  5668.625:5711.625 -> -1.1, 3.78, 4.12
